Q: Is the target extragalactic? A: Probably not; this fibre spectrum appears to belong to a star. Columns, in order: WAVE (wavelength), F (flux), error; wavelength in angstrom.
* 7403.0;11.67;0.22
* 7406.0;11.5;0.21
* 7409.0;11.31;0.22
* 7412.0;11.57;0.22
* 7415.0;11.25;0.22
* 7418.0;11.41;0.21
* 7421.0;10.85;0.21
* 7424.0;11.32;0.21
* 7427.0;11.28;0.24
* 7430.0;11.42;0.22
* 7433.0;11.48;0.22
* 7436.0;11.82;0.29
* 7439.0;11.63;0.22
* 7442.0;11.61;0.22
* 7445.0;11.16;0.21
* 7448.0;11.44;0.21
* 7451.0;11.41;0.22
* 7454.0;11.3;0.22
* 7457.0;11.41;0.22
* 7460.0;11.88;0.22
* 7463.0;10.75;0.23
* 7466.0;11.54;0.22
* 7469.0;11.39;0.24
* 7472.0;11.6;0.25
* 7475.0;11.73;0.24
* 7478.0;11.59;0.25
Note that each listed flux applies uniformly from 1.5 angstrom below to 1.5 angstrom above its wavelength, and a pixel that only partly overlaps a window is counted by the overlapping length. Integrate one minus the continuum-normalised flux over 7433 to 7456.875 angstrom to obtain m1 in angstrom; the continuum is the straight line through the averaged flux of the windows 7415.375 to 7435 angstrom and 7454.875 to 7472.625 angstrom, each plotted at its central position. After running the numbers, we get -0.2 angstrom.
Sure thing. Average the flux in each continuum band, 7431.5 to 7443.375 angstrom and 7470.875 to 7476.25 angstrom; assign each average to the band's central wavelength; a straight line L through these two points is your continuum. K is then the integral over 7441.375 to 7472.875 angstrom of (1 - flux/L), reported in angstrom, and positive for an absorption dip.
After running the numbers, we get 0.7 angstrom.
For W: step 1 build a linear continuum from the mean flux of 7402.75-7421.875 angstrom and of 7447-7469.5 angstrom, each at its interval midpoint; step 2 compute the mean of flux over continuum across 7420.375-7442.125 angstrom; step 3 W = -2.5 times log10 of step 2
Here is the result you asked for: -0.01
